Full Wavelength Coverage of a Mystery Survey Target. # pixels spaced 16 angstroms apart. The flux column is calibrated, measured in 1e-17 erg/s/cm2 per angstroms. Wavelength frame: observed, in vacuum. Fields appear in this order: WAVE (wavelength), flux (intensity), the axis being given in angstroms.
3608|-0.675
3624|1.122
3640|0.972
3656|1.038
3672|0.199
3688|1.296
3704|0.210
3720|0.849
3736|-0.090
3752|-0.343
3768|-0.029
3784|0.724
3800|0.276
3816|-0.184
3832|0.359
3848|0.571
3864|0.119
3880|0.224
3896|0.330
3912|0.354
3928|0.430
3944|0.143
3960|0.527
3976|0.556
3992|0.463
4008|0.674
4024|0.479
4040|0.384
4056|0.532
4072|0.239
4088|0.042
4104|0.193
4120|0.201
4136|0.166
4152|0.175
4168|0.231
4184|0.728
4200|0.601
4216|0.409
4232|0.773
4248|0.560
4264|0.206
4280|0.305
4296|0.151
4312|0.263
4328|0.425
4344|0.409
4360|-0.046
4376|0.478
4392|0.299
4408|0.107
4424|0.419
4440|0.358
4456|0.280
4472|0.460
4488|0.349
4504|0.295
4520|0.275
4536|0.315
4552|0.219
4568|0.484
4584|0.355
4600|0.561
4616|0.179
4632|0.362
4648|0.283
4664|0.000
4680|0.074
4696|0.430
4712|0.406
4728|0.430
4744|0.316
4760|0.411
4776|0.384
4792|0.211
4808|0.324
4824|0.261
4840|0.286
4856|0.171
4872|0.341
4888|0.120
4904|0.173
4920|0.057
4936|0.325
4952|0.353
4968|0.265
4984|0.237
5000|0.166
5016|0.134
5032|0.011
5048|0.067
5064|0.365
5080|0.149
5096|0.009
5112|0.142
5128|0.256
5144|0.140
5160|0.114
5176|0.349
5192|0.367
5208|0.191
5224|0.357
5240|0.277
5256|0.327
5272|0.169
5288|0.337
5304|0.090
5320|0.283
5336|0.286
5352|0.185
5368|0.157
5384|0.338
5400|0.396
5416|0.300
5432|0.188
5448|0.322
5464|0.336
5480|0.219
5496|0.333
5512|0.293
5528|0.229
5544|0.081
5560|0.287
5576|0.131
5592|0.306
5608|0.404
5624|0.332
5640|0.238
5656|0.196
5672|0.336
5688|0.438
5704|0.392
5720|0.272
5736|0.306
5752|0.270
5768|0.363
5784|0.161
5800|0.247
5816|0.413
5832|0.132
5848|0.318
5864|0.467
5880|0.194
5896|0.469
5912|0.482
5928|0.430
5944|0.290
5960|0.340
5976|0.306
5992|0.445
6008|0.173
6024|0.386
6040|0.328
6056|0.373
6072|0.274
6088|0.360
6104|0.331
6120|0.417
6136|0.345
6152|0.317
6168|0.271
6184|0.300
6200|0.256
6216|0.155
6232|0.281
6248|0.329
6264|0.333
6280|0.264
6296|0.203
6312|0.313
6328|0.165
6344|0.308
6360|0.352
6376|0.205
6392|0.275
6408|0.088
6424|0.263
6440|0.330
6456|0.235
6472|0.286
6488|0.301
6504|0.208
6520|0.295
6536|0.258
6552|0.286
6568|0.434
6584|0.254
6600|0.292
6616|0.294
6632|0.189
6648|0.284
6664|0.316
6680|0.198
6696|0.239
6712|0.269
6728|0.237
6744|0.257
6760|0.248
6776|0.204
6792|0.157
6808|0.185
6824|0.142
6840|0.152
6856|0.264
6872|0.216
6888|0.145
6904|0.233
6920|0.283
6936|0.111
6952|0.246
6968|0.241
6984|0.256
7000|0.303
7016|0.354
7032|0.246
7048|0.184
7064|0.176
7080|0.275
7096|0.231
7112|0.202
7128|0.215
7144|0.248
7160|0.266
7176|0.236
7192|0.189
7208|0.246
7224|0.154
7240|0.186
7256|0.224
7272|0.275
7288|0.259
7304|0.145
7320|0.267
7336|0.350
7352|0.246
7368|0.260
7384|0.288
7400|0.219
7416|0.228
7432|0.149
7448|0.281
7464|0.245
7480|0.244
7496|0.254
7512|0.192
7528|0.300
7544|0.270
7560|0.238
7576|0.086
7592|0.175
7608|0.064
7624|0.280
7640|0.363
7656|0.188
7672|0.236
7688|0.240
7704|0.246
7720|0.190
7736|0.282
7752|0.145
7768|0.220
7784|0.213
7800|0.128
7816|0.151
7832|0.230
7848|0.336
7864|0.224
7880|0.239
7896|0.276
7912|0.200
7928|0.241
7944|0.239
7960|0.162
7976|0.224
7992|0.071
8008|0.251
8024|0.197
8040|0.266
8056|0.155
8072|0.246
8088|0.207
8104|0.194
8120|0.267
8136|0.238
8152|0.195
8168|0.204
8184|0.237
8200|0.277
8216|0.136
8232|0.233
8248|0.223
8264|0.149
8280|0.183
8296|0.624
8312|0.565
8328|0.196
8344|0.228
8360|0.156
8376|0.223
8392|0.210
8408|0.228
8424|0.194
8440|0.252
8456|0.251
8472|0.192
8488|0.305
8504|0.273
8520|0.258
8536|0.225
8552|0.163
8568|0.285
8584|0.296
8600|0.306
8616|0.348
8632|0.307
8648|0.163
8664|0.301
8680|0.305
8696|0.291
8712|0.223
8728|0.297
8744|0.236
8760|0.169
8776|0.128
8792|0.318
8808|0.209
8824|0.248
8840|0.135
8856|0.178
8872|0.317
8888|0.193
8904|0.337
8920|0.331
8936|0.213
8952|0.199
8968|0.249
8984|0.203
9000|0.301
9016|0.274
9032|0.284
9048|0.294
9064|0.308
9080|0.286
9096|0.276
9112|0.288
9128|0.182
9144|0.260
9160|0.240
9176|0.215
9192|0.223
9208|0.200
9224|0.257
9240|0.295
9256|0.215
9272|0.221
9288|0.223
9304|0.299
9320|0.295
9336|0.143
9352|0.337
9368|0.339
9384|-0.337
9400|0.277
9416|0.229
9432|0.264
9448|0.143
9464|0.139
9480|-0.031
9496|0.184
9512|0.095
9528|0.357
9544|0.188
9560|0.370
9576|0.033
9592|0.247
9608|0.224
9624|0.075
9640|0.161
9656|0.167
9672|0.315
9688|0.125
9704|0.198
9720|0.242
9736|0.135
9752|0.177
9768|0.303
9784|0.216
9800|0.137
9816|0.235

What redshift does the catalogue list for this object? 1.23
